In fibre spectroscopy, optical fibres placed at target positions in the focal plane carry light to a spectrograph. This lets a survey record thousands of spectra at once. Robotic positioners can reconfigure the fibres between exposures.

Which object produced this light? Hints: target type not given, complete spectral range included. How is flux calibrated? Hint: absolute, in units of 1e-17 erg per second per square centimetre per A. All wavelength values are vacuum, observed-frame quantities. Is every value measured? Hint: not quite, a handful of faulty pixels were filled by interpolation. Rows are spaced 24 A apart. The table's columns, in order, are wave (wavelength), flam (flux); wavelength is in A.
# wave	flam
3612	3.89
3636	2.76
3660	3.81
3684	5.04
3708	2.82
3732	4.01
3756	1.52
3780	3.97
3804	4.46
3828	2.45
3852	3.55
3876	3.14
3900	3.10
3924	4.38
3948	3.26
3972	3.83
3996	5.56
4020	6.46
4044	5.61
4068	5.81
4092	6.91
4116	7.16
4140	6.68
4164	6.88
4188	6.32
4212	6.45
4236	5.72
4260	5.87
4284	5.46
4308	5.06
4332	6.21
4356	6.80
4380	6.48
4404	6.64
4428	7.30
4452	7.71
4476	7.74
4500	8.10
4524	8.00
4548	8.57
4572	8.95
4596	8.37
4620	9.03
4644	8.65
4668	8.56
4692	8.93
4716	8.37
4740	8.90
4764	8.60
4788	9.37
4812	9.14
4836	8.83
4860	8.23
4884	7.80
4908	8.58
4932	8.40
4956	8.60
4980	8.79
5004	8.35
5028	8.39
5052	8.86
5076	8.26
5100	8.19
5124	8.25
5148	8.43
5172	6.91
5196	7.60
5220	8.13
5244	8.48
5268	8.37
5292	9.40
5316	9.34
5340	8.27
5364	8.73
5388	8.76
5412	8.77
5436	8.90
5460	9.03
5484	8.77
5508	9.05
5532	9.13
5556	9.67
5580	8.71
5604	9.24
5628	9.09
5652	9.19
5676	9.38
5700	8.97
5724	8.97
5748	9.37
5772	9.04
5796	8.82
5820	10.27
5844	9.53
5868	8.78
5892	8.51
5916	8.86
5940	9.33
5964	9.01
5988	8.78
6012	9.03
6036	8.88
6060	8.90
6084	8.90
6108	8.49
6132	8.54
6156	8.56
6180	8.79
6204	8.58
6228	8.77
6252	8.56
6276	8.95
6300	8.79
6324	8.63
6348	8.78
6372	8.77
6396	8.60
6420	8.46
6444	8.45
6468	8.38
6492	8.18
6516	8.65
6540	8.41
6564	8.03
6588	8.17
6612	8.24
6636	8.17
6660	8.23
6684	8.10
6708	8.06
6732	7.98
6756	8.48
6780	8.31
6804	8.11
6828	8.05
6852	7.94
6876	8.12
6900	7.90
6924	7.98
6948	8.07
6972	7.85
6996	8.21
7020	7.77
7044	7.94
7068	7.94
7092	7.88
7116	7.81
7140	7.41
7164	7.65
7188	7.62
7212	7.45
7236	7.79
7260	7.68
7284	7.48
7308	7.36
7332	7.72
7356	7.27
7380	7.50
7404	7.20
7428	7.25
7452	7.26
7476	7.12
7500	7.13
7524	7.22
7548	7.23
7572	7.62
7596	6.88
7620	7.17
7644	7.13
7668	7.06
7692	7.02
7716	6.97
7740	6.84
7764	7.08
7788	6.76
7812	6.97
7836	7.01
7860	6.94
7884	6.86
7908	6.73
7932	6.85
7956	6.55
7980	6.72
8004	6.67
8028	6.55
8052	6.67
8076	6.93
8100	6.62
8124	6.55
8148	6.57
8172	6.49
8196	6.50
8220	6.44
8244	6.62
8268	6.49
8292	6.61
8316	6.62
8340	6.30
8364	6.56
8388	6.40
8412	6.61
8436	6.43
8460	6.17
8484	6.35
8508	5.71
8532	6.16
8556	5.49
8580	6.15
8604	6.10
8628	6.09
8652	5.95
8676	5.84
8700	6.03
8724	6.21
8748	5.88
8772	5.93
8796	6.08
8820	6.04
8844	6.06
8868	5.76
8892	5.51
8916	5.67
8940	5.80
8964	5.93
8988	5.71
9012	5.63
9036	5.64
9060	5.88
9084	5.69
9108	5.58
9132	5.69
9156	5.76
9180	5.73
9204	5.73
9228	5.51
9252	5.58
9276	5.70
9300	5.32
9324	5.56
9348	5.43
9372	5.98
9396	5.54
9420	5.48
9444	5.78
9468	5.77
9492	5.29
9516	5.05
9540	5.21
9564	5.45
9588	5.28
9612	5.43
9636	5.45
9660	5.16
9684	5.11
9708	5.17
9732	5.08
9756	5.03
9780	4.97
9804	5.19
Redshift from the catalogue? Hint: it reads 0.00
